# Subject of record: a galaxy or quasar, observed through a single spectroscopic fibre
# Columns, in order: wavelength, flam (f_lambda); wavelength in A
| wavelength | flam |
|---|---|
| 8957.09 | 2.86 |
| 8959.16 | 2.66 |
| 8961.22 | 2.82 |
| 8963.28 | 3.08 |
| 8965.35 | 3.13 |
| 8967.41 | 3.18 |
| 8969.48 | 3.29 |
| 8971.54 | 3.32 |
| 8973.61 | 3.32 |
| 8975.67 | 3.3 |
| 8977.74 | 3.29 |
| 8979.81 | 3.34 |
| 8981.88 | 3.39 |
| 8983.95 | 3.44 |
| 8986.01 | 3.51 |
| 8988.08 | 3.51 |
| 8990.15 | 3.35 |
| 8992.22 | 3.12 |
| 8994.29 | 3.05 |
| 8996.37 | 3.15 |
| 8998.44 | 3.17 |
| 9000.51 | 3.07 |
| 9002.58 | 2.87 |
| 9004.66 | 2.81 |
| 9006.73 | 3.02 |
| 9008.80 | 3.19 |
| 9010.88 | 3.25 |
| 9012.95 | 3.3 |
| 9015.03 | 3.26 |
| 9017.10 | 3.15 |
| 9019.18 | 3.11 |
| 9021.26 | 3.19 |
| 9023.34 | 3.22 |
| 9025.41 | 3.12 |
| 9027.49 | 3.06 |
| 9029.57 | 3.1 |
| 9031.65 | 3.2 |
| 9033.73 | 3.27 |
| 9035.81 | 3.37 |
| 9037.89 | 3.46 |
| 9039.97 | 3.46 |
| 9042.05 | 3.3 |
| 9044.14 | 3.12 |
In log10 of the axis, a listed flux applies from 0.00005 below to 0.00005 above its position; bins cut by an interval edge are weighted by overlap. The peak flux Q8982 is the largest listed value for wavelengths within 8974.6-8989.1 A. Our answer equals 3.51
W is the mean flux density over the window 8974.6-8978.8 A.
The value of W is 3.3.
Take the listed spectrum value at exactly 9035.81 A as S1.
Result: 3.37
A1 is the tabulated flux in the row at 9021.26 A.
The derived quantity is 3.19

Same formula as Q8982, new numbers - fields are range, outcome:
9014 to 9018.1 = 3.26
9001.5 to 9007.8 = 3.02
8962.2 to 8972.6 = 3.32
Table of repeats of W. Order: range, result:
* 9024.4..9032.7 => 3.12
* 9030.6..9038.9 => 3.32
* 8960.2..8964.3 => 2.95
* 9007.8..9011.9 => 3.22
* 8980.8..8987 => 3.45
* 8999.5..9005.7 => 2.92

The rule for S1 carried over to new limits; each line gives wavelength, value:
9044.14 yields 3.12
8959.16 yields 2.66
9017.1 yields 3.15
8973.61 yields 3.32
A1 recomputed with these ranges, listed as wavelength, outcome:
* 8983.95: 3.44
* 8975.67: 3.3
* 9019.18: 3.11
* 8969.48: 3.29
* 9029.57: 3.1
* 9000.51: 3.07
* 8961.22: 2.82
